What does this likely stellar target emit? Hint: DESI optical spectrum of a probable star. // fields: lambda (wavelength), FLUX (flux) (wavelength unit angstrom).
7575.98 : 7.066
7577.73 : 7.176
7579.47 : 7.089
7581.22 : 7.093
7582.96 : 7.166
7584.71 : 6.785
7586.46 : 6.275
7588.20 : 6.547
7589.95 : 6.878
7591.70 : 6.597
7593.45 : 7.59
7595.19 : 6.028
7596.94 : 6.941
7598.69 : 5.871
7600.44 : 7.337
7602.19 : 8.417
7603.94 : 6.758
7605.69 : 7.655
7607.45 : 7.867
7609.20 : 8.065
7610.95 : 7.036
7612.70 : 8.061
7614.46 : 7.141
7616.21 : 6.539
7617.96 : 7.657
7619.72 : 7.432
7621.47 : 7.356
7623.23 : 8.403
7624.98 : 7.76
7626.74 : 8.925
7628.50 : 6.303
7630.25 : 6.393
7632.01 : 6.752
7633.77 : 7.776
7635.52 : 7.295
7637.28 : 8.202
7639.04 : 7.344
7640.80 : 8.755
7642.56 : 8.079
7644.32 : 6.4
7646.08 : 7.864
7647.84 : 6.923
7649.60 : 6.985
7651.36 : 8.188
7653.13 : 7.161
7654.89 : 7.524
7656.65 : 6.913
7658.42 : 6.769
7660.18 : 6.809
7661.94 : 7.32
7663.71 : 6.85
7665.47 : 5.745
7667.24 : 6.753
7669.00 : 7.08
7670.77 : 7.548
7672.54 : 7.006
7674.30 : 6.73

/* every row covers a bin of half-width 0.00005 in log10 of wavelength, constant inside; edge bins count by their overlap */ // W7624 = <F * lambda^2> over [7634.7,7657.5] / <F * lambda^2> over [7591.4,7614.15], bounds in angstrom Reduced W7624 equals 1.05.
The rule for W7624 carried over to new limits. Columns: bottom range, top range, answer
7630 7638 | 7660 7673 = 0.95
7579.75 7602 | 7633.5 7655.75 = 1.13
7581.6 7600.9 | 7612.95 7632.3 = 1.11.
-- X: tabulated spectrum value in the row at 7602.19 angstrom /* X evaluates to 8.417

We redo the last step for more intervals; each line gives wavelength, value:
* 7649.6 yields 6.985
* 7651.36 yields 8.188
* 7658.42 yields 6.769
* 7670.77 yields 7.548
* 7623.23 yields 8.403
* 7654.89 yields 7.524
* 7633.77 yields 7.776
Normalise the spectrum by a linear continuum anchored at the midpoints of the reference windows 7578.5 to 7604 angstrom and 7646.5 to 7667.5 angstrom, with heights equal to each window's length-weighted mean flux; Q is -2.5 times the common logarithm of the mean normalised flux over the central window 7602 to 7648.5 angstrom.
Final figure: -0.08 mag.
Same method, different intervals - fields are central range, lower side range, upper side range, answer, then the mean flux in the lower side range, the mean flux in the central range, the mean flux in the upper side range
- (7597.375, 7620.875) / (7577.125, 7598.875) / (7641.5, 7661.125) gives -0.06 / 6.8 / 7.36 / 7.25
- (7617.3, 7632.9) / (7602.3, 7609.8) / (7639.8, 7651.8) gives 0.03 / 7.65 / 7.44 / 7.58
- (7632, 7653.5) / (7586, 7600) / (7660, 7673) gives -0.11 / 6.63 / 7.56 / 6.89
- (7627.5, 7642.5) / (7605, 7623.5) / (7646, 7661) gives -0.01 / 7.53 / 7.41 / 7.2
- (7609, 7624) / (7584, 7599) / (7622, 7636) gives -0.05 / 6.64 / 7.49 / 7.45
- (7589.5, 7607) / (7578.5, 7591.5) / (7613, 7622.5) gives 0.00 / 6.82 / 7.03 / 7.29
